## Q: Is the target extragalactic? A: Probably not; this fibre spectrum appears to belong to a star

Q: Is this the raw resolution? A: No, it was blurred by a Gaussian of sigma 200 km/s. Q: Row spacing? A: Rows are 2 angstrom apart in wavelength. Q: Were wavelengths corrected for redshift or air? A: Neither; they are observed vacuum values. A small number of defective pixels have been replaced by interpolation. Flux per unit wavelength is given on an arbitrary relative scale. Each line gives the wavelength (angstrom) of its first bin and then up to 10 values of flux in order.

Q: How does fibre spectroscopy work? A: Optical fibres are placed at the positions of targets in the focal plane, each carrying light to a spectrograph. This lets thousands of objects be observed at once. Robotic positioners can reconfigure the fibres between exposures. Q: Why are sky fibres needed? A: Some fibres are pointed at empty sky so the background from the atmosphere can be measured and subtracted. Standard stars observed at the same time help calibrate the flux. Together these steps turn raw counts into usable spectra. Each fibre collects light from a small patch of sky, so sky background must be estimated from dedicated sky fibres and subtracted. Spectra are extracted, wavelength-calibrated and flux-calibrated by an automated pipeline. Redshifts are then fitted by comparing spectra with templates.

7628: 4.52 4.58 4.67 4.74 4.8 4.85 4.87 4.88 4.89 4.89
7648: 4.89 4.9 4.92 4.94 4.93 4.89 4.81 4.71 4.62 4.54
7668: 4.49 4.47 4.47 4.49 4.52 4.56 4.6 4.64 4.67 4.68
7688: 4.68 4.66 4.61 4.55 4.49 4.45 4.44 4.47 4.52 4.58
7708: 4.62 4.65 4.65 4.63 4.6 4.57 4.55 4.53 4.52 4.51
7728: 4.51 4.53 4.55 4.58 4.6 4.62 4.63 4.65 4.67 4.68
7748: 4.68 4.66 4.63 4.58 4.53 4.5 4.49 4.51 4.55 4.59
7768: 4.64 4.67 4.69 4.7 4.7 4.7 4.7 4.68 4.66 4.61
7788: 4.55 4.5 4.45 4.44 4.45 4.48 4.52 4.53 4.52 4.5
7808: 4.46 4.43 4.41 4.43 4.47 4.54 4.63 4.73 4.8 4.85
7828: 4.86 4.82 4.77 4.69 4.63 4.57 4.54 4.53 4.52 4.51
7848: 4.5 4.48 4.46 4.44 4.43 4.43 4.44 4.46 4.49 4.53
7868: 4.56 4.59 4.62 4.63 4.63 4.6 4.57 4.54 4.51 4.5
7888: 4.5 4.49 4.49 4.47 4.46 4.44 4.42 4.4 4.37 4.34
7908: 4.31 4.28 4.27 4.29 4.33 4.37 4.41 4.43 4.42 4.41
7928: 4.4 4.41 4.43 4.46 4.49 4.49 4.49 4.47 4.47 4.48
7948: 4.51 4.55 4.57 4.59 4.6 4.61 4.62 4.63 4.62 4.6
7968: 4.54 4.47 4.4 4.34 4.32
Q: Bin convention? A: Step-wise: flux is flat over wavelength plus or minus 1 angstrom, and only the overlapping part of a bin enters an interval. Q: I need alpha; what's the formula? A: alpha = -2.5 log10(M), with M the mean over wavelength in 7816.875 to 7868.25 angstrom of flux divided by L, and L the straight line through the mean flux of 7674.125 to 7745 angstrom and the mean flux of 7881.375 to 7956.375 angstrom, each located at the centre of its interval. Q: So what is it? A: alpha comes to -0.02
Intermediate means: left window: 4.58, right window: 4.44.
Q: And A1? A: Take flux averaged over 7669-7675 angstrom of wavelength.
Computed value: 4.48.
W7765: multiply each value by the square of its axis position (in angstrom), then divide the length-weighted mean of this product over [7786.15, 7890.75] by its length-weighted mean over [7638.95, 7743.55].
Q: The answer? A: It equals 1.02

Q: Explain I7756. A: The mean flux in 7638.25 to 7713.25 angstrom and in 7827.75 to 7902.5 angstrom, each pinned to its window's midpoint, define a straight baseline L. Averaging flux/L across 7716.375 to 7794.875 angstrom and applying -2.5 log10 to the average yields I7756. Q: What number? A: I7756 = 0.00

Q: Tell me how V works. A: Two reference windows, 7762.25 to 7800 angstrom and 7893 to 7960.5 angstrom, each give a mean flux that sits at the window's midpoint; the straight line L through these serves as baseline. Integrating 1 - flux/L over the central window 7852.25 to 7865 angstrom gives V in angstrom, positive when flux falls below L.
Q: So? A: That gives 0.2 angstrom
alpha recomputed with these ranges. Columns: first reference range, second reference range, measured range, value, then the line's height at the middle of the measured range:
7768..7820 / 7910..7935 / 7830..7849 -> -0.02 mag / 4.49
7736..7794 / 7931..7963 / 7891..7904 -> 0.03 mag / 4.55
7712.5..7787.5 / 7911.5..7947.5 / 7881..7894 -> -0.01 mag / 4.46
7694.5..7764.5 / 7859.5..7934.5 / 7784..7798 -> 0.00 mag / 4.53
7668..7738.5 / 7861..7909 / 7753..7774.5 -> -0.01 mag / 4.54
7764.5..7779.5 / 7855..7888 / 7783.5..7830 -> 0.01 mag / 4.62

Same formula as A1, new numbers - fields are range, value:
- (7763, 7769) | 4.59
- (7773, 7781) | 4.7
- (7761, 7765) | 4.53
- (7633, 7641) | 4.81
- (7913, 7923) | 4.37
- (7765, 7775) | 4.66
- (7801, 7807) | 4.52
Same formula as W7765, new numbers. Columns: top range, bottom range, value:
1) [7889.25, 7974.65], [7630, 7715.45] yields 1.02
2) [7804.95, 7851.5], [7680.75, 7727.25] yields 1.04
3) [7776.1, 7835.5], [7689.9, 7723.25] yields 1.03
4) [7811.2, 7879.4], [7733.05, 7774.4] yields 1.02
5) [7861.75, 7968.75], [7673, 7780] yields 1.03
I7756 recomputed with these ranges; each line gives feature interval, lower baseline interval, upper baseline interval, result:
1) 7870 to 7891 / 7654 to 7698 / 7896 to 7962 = -0.02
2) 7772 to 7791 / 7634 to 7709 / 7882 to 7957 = -0.02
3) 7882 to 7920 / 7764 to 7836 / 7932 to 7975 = 0.03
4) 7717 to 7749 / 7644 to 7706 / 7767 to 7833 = 0.01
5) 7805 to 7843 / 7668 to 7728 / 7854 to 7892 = -0.02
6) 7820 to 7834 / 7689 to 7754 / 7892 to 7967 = -0.06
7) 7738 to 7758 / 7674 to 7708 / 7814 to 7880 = -0.01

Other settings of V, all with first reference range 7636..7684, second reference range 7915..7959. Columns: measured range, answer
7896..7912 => 0.5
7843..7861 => 0.3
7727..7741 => 0.3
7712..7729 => 0.4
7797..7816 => 0.5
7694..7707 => 0.5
